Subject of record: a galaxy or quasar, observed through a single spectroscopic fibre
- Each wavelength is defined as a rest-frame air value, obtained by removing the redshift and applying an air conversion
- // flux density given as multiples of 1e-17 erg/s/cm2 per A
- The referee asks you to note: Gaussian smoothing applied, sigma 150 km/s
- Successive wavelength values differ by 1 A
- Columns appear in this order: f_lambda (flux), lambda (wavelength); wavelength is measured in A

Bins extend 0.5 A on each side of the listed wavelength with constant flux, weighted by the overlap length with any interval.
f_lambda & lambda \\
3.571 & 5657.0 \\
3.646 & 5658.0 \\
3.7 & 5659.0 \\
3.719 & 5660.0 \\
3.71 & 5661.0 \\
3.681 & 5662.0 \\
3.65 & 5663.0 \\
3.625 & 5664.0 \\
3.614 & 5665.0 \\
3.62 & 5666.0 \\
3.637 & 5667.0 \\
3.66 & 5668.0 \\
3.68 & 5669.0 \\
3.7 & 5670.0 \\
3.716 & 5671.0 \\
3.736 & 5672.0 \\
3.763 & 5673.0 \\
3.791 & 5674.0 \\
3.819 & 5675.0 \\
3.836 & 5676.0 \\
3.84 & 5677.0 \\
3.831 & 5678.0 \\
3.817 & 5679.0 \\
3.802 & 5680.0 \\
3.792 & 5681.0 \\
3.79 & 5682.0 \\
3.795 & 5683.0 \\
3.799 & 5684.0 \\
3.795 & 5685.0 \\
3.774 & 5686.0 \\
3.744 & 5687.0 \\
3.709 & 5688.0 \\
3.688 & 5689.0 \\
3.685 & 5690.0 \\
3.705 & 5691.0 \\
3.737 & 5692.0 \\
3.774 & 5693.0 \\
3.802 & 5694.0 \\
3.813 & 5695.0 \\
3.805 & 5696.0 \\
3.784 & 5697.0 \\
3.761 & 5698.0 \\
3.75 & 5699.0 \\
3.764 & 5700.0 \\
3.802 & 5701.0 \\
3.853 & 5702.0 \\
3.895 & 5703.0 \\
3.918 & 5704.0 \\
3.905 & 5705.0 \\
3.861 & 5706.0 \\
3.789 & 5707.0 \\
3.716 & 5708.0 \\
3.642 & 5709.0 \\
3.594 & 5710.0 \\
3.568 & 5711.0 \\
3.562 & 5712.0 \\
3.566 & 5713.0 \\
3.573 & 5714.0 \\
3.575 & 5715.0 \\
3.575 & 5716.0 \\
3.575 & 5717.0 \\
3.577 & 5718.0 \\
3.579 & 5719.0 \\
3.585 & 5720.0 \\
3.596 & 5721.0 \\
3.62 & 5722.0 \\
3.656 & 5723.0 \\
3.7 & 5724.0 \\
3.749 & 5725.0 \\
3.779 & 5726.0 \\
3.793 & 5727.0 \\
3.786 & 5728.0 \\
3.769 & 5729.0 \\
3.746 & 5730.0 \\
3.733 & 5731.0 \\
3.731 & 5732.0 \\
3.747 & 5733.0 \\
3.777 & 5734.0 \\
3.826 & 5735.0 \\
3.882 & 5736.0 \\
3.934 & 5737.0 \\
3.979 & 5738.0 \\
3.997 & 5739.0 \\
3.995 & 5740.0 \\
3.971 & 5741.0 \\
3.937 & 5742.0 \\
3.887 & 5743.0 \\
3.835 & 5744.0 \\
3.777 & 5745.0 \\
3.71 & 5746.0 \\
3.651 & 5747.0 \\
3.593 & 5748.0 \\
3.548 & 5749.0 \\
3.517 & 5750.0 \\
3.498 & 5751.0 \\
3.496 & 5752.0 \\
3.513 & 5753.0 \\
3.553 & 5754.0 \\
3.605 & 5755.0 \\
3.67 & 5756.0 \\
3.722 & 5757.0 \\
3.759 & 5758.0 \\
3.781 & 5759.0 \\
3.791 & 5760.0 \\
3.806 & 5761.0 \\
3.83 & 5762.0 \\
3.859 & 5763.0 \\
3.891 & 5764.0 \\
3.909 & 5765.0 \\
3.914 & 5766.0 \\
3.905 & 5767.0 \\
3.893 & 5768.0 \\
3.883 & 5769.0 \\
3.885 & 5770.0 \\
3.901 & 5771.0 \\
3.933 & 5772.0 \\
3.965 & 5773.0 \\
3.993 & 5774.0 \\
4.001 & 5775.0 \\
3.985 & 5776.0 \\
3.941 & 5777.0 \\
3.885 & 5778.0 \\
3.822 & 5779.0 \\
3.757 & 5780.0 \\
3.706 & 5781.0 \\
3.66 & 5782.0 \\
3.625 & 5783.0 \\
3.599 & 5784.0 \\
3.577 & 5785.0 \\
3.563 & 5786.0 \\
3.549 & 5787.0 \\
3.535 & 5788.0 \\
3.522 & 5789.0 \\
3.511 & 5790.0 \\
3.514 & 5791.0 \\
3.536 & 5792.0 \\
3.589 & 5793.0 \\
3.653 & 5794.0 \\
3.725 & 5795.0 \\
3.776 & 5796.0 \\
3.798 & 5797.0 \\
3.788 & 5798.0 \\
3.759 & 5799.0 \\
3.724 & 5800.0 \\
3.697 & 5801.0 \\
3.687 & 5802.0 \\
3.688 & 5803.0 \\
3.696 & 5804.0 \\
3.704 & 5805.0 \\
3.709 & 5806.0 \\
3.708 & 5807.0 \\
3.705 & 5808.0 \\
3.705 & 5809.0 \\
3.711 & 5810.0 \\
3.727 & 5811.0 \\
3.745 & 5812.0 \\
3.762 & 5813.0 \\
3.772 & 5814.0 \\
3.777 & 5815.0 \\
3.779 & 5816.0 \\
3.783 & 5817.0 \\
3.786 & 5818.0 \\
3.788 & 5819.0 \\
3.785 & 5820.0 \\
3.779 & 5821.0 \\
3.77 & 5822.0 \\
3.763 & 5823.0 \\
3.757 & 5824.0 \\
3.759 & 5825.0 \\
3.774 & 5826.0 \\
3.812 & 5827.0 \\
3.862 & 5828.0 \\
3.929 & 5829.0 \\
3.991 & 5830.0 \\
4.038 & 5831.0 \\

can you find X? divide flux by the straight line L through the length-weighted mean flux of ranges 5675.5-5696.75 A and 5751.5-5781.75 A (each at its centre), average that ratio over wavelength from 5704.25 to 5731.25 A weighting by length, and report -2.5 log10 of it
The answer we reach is 0.03 mag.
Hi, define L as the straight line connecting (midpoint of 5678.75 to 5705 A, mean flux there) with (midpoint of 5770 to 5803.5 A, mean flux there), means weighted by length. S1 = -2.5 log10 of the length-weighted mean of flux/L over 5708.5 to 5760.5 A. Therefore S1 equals 0.02 mag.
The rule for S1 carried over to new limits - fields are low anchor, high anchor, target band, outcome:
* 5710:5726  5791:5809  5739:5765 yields -0.03 mag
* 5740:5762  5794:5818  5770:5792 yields 0.00 mag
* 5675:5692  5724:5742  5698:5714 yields 0.02 mag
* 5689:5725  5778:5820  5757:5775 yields -0.05 mag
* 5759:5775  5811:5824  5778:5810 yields 0.05 mag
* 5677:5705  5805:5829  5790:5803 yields 0.03 mag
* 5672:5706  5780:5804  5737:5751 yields -0.02 mag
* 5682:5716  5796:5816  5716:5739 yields 0.00 mag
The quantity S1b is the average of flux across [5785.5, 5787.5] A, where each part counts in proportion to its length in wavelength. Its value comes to 3.56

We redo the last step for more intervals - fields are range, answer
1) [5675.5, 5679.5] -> 3.83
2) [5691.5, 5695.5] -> 3.78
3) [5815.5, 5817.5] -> 3.78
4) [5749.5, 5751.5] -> 3.51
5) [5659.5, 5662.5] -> 3.7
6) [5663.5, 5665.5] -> 3.62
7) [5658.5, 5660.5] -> 3.71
